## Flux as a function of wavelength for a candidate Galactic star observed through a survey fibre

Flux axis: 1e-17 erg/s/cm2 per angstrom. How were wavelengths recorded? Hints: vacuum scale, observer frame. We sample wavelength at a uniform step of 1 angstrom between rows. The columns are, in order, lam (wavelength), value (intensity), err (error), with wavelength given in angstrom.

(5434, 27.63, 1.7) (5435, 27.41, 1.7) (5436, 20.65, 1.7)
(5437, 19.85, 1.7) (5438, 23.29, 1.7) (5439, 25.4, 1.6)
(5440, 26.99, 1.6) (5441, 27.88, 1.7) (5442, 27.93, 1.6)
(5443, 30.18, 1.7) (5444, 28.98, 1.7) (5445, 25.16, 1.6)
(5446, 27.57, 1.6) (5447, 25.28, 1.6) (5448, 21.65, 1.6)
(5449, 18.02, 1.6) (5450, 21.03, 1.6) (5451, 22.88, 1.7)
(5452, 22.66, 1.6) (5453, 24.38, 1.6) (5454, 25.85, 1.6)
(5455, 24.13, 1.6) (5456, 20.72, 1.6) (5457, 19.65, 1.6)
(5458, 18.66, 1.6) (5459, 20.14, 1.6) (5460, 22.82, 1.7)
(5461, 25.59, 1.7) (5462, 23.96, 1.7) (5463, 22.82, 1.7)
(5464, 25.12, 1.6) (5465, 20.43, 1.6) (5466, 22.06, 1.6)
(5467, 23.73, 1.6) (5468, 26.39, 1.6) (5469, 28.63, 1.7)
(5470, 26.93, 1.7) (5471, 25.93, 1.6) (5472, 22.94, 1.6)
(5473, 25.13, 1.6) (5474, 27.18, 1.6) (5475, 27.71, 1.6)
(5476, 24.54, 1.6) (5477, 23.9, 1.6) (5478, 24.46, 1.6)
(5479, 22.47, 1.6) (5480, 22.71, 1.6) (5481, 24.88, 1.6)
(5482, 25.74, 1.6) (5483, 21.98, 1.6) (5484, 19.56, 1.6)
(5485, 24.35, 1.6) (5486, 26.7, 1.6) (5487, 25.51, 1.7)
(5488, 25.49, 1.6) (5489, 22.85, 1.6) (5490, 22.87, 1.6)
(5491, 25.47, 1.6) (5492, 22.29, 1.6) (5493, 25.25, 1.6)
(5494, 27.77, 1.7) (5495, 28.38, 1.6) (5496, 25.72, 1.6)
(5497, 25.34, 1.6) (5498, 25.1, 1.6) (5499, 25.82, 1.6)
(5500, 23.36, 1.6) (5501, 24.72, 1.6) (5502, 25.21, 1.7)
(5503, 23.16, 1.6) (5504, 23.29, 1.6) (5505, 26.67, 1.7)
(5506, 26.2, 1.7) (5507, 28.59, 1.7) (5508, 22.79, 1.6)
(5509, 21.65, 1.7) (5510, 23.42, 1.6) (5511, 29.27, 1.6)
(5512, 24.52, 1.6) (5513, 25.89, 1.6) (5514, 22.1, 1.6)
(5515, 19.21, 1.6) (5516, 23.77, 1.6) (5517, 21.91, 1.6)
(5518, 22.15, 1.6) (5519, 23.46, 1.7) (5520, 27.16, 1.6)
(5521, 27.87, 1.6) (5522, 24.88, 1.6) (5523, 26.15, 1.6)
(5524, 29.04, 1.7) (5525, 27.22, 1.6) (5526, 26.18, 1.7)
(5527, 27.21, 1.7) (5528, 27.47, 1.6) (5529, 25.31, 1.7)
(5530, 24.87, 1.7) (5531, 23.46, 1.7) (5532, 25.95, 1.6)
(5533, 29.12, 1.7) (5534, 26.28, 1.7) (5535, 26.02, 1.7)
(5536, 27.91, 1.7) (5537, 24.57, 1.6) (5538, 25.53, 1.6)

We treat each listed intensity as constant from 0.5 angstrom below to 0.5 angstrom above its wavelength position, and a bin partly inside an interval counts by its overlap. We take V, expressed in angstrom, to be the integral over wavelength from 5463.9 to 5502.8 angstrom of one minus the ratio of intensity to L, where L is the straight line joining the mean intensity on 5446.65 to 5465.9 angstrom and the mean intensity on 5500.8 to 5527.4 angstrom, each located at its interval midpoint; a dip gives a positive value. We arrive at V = -1.9 angstrom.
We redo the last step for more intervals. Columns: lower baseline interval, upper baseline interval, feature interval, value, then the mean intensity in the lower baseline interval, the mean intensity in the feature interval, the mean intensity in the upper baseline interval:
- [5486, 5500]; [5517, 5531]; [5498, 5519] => 1.09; 25.2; 24.2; 25.8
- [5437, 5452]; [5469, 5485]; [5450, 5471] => 1.13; 24.9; 23.4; 24.5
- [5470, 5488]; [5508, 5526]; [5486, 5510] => -0.32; 24.5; 24.9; 24.7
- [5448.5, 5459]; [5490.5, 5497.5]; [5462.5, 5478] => -1.00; 21.7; 24.9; 25.7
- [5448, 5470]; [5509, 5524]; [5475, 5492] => -0.33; 22.9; 24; 24.5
